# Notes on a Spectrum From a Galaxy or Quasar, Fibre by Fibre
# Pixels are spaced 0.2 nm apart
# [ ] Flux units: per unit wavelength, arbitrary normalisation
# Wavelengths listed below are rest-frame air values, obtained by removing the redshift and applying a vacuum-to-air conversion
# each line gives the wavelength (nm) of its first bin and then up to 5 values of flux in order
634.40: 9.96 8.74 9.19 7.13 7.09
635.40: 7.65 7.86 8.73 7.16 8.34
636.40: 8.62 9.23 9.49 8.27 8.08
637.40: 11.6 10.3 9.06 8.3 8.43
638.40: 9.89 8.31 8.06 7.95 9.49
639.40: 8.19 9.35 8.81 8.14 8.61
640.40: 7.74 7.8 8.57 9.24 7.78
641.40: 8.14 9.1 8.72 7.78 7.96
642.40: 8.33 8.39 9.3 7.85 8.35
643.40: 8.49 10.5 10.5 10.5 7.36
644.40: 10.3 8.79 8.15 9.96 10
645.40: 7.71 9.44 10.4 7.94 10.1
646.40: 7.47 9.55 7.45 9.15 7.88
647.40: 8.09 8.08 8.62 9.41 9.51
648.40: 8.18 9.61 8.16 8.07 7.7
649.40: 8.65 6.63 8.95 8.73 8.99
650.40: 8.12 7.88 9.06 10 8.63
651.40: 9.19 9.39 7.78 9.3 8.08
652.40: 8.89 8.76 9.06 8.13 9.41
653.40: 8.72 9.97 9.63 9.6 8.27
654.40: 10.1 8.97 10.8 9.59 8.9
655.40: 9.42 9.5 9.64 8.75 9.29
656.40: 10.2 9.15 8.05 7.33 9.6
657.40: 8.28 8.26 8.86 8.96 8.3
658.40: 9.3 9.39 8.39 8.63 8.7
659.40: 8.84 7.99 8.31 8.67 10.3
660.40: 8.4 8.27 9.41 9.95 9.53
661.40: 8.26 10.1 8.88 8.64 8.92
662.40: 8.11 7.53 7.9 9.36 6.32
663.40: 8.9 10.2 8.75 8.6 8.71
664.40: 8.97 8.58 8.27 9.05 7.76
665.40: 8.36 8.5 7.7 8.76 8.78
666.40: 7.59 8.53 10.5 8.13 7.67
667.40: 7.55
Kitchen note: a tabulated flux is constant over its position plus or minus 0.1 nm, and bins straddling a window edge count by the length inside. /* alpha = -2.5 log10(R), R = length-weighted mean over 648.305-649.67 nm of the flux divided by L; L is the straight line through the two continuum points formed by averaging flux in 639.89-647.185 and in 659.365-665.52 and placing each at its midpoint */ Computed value 0.07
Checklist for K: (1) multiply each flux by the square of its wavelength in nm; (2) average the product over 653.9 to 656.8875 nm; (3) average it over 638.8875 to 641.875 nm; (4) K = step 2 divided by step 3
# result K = 1.2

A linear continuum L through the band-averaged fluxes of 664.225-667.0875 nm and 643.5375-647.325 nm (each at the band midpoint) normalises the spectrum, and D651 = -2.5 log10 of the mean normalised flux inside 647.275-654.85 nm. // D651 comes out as 0.02 mag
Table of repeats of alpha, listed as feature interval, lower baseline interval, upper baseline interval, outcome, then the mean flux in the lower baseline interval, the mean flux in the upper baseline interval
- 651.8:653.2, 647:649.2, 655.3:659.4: 0.00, 8.55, 8.9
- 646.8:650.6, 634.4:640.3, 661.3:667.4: 0.02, 8.65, 8.53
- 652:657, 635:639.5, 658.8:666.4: -0.06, 8.61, 8.66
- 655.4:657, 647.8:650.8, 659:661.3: -0.04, 8.5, 8.93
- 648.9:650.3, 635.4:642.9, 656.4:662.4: 0.06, 8.61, 8.83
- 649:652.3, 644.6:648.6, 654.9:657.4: 0.05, 8.81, 9.08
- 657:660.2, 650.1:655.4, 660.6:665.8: 0.02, 9.05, 8.67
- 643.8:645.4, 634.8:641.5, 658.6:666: -0.08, 8.54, 8.67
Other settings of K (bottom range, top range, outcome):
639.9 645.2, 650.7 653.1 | 1.04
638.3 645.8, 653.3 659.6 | 1.08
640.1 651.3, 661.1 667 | 1.05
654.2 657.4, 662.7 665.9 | 0.95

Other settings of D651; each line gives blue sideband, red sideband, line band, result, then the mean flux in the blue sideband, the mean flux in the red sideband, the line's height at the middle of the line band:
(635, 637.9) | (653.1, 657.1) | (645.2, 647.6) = 0.034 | 8.62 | 9.26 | 8.97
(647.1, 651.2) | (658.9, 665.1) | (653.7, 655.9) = -0.105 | 8.52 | 8.74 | 8.62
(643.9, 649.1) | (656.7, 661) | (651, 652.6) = -0.006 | 8.84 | 8.71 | 8.78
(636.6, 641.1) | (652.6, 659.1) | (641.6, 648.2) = 0.008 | 8.81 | 9.07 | 8.91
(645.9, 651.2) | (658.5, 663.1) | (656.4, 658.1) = 0.009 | 8.54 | 8.8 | 8.73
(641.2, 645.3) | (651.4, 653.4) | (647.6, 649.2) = 0.018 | 8.9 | 8.78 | 8.83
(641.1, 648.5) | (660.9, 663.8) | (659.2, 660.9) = -0.001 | 8.79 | 8.76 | 8.76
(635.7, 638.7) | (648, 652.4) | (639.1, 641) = 0.037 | 8.92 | 8.63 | 8.86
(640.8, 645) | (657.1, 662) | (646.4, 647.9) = 0.061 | 8.8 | 8.89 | 8.82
